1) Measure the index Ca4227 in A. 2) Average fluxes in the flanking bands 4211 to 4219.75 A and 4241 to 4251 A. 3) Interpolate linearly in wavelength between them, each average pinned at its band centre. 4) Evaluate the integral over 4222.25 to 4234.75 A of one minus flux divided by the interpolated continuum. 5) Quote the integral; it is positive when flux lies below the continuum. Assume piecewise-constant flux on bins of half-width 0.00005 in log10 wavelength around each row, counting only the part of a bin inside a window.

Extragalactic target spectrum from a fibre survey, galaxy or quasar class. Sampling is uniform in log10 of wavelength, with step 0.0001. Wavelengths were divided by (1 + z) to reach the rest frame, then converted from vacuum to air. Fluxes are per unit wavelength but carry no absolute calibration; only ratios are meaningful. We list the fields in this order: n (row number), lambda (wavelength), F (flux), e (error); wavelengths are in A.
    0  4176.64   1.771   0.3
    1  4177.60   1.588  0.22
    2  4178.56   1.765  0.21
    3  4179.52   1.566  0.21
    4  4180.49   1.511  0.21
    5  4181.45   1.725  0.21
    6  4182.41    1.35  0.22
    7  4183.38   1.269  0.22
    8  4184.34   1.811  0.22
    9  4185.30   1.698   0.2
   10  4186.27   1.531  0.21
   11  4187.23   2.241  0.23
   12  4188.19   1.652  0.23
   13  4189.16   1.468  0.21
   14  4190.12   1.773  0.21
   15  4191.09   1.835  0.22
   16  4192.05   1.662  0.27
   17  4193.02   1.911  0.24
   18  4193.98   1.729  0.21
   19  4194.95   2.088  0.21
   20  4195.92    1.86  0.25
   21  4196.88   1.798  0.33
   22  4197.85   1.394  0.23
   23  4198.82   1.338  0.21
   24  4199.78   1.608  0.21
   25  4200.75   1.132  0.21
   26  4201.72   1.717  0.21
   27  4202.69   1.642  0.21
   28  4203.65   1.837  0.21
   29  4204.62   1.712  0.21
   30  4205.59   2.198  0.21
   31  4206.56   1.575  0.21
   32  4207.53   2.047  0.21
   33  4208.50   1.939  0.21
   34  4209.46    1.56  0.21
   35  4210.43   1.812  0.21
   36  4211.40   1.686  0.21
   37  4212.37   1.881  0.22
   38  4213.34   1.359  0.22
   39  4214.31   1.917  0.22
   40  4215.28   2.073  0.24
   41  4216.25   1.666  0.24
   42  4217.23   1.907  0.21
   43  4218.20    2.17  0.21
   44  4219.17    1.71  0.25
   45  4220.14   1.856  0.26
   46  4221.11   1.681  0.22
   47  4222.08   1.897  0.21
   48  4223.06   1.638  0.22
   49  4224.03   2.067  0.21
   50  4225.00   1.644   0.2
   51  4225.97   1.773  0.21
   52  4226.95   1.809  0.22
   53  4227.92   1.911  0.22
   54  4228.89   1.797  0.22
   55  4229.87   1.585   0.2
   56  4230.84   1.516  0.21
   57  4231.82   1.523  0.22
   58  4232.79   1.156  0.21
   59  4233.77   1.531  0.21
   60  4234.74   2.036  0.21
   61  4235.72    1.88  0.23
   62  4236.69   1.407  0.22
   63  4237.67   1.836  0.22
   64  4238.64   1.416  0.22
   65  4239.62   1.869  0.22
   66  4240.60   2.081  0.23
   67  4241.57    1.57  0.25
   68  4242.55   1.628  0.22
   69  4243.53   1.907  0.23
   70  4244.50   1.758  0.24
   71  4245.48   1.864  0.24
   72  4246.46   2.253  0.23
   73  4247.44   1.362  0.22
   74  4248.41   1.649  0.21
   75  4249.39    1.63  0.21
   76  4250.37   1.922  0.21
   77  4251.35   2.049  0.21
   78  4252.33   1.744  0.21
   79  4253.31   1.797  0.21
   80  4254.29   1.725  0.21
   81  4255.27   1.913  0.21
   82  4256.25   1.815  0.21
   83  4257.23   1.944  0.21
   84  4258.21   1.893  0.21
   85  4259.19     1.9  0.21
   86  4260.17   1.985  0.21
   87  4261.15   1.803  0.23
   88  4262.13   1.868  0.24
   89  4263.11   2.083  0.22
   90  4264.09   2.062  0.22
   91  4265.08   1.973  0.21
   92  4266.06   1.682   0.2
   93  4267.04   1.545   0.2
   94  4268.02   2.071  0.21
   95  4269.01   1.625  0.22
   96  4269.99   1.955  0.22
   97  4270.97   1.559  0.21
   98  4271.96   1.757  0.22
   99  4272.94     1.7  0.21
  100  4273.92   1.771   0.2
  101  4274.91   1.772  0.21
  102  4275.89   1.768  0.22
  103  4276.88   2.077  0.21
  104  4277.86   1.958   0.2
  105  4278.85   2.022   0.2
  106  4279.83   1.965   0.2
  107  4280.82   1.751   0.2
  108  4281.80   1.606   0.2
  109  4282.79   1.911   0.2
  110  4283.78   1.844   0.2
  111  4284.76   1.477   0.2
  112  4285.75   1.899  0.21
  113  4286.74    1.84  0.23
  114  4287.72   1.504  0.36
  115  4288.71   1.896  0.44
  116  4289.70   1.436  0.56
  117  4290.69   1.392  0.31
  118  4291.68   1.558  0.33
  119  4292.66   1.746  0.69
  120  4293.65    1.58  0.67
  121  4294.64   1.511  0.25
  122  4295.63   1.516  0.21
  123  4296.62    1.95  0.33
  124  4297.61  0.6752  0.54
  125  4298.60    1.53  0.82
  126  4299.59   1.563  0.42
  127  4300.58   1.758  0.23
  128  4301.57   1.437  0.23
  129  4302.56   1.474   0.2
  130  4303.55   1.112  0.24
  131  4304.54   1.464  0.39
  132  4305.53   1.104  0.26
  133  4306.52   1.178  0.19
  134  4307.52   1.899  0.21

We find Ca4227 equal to 0.8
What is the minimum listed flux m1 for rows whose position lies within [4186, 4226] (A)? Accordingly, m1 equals 1.132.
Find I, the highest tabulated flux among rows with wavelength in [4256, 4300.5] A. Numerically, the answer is 2.083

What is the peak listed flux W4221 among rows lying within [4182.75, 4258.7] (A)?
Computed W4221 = 2.253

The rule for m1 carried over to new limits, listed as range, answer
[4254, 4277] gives 1.545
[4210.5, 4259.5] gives 1.156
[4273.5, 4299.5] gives 0.6752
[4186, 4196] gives 1.468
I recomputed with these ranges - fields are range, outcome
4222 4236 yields 2.067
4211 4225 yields 2.17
